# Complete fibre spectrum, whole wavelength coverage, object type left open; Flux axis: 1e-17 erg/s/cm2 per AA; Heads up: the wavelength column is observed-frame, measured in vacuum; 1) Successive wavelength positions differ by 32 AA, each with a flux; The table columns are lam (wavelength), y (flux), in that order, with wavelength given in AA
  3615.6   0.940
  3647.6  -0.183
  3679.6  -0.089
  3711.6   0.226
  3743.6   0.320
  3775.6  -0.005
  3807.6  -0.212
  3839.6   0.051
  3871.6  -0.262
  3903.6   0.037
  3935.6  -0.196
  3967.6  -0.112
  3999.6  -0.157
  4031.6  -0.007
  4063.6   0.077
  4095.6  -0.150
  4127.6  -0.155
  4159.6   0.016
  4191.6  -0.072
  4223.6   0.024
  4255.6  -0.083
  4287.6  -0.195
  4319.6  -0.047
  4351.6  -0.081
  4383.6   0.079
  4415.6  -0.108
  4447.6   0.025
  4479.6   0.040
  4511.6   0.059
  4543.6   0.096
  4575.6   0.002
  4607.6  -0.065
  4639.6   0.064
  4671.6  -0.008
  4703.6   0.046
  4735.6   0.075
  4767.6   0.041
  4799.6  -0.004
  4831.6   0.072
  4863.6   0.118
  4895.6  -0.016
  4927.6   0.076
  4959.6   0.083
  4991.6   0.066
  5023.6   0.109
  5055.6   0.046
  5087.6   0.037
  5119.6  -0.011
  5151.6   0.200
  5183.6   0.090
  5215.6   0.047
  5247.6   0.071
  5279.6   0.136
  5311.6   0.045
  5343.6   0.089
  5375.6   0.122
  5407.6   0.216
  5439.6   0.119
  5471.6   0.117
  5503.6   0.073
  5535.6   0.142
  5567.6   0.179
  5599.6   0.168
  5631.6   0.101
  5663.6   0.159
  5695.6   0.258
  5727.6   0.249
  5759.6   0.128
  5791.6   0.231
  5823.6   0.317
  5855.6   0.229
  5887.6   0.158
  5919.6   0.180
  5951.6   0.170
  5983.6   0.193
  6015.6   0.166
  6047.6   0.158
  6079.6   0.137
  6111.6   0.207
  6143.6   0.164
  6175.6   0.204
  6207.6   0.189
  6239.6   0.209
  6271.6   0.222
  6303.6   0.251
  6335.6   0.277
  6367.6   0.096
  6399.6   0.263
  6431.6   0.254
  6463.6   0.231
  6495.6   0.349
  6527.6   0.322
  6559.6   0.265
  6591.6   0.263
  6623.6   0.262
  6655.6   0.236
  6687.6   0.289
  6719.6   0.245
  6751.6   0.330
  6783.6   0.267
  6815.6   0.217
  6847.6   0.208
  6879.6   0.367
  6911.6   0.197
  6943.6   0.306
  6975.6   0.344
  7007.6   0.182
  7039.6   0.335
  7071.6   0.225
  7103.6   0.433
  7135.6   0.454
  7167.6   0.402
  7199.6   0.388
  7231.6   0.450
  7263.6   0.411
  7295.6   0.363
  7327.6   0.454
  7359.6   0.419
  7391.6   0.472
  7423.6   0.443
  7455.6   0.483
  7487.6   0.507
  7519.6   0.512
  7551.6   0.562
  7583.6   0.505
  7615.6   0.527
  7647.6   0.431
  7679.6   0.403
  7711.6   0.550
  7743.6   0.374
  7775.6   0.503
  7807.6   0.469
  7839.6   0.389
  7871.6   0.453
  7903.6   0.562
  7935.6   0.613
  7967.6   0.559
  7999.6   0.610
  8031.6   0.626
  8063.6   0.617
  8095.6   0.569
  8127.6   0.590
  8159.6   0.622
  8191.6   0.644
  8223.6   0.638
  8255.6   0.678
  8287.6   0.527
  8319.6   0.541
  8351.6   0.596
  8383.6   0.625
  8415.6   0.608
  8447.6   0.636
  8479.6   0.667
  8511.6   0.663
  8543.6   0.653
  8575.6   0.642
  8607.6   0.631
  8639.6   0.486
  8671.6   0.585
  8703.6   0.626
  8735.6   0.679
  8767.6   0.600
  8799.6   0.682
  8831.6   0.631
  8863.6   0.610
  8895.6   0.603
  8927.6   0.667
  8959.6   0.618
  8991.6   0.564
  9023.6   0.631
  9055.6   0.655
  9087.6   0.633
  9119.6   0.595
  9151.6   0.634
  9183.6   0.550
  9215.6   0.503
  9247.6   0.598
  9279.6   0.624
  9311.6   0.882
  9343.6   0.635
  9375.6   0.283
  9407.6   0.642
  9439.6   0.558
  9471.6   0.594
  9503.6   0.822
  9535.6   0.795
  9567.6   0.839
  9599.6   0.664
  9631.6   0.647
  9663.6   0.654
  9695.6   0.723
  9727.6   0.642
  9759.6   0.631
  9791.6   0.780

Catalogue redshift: 0.781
